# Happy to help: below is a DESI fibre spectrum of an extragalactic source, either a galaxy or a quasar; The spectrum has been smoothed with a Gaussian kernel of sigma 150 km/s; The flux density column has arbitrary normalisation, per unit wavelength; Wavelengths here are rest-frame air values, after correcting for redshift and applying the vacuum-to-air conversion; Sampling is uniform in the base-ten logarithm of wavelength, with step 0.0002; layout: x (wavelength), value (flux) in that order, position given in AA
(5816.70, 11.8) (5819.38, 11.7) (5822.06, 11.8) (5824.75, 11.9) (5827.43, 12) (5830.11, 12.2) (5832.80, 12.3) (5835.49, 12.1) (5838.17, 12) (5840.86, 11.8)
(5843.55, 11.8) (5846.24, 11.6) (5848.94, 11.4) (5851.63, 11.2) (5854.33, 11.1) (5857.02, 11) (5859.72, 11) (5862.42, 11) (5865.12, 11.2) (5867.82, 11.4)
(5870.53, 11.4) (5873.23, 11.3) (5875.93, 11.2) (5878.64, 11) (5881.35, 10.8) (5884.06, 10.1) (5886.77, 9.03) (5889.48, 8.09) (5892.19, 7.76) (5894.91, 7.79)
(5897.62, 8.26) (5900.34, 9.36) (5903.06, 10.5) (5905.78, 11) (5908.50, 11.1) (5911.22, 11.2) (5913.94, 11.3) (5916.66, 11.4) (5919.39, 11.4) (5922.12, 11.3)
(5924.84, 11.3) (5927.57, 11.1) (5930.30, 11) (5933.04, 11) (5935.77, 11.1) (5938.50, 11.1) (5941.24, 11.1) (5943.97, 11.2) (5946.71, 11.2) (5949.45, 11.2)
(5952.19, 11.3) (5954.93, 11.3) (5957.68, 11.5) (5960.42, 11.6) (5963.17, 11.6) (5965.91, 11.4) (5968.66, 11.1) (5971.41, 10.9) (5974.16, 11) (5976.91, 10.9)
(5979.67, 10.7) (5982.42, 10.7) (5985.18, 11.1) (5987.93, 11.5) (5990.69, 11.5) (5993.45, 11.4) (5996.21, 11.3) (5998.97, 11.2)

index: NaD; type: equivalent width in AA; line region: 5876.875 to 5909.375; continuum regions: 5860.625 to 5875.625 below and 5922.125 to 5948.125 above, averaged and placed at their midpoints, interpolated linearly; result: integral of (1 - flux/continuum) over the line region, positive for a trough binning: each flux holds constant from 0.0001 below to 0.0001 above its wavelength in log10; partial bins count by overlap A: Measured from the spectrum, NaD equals 4.8 AA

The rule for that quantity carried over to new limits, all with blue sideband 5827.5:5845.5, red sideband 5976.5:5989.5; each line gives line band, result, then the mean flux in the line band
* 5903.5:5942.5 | 0.9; 11.2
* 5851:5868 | 1.1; 11.1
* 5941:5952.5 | 0.0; 11.2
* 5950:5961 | -0.2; 11.4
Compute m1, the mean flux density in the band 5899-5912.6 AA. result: 10.6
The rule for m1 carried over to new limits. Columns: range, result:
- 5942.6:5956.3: 11.2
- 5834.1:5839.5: 12.1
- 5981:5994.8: 11.2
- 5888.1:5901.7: 8.25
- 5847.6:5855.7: 11.2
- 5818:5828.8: 11.8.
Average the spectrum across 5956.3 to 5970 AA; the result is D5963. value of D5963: 11.4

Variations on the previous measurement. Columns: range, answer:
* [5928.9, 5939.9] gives 11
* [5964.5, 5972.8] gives 11.1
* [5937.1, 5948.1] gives 11.2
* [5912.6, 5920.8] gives 11.4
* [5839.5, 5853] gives 11.6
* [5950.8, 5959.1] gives 11.4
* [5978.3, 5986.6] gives 10.8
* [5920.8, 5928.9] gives 11.2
